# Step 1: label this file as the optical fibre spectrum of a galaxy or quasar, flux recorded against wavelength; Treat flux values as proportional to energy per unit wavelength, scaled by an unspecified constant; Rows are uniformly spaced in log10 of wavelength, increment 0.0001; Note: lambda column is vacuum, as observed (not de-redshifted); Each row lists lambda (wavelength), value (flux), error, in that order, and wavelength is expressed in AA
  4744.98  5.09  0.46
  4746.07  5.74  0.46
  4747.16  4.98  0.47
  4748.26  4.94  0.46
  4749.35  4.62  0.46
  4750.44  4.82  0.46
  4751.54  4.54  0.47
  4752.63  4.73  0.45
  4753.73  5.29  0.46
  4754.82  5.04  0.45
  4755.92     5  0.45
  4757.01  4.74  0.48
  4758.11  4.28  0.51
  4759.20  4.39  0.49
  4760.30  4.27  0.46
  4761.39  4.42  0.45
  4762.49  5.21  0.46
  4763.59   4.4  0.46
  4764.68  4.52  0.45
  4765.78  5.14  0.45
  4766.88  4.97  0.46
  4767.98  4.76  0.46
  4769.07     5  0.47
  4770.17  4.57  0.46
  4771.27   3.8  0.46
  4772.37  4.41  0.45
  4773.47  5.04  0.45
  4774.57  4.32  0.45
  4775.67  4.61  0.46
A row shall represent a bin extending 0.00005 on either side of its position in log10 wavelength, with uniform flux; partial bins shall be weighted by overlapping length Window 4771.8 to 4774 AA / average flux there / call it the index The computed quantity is 4.71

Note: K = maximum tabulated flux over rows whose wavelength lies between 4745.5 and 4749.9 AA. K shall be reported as 5.74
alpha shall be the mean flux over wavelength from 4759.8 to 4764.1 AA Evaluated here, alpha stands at 4.58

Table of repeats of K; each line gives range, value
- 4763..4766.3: 5.14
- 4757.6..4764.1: 5.21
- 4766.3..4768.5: 4.97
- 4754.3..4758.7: 5.04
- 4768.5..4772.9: 5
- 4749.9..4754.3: 5.29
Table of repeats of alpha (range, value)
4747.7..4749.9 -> 4.78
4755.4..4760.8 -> 4.54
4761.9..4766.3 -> 4.81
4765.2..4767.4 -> 5.04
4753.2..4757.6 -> 5.01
